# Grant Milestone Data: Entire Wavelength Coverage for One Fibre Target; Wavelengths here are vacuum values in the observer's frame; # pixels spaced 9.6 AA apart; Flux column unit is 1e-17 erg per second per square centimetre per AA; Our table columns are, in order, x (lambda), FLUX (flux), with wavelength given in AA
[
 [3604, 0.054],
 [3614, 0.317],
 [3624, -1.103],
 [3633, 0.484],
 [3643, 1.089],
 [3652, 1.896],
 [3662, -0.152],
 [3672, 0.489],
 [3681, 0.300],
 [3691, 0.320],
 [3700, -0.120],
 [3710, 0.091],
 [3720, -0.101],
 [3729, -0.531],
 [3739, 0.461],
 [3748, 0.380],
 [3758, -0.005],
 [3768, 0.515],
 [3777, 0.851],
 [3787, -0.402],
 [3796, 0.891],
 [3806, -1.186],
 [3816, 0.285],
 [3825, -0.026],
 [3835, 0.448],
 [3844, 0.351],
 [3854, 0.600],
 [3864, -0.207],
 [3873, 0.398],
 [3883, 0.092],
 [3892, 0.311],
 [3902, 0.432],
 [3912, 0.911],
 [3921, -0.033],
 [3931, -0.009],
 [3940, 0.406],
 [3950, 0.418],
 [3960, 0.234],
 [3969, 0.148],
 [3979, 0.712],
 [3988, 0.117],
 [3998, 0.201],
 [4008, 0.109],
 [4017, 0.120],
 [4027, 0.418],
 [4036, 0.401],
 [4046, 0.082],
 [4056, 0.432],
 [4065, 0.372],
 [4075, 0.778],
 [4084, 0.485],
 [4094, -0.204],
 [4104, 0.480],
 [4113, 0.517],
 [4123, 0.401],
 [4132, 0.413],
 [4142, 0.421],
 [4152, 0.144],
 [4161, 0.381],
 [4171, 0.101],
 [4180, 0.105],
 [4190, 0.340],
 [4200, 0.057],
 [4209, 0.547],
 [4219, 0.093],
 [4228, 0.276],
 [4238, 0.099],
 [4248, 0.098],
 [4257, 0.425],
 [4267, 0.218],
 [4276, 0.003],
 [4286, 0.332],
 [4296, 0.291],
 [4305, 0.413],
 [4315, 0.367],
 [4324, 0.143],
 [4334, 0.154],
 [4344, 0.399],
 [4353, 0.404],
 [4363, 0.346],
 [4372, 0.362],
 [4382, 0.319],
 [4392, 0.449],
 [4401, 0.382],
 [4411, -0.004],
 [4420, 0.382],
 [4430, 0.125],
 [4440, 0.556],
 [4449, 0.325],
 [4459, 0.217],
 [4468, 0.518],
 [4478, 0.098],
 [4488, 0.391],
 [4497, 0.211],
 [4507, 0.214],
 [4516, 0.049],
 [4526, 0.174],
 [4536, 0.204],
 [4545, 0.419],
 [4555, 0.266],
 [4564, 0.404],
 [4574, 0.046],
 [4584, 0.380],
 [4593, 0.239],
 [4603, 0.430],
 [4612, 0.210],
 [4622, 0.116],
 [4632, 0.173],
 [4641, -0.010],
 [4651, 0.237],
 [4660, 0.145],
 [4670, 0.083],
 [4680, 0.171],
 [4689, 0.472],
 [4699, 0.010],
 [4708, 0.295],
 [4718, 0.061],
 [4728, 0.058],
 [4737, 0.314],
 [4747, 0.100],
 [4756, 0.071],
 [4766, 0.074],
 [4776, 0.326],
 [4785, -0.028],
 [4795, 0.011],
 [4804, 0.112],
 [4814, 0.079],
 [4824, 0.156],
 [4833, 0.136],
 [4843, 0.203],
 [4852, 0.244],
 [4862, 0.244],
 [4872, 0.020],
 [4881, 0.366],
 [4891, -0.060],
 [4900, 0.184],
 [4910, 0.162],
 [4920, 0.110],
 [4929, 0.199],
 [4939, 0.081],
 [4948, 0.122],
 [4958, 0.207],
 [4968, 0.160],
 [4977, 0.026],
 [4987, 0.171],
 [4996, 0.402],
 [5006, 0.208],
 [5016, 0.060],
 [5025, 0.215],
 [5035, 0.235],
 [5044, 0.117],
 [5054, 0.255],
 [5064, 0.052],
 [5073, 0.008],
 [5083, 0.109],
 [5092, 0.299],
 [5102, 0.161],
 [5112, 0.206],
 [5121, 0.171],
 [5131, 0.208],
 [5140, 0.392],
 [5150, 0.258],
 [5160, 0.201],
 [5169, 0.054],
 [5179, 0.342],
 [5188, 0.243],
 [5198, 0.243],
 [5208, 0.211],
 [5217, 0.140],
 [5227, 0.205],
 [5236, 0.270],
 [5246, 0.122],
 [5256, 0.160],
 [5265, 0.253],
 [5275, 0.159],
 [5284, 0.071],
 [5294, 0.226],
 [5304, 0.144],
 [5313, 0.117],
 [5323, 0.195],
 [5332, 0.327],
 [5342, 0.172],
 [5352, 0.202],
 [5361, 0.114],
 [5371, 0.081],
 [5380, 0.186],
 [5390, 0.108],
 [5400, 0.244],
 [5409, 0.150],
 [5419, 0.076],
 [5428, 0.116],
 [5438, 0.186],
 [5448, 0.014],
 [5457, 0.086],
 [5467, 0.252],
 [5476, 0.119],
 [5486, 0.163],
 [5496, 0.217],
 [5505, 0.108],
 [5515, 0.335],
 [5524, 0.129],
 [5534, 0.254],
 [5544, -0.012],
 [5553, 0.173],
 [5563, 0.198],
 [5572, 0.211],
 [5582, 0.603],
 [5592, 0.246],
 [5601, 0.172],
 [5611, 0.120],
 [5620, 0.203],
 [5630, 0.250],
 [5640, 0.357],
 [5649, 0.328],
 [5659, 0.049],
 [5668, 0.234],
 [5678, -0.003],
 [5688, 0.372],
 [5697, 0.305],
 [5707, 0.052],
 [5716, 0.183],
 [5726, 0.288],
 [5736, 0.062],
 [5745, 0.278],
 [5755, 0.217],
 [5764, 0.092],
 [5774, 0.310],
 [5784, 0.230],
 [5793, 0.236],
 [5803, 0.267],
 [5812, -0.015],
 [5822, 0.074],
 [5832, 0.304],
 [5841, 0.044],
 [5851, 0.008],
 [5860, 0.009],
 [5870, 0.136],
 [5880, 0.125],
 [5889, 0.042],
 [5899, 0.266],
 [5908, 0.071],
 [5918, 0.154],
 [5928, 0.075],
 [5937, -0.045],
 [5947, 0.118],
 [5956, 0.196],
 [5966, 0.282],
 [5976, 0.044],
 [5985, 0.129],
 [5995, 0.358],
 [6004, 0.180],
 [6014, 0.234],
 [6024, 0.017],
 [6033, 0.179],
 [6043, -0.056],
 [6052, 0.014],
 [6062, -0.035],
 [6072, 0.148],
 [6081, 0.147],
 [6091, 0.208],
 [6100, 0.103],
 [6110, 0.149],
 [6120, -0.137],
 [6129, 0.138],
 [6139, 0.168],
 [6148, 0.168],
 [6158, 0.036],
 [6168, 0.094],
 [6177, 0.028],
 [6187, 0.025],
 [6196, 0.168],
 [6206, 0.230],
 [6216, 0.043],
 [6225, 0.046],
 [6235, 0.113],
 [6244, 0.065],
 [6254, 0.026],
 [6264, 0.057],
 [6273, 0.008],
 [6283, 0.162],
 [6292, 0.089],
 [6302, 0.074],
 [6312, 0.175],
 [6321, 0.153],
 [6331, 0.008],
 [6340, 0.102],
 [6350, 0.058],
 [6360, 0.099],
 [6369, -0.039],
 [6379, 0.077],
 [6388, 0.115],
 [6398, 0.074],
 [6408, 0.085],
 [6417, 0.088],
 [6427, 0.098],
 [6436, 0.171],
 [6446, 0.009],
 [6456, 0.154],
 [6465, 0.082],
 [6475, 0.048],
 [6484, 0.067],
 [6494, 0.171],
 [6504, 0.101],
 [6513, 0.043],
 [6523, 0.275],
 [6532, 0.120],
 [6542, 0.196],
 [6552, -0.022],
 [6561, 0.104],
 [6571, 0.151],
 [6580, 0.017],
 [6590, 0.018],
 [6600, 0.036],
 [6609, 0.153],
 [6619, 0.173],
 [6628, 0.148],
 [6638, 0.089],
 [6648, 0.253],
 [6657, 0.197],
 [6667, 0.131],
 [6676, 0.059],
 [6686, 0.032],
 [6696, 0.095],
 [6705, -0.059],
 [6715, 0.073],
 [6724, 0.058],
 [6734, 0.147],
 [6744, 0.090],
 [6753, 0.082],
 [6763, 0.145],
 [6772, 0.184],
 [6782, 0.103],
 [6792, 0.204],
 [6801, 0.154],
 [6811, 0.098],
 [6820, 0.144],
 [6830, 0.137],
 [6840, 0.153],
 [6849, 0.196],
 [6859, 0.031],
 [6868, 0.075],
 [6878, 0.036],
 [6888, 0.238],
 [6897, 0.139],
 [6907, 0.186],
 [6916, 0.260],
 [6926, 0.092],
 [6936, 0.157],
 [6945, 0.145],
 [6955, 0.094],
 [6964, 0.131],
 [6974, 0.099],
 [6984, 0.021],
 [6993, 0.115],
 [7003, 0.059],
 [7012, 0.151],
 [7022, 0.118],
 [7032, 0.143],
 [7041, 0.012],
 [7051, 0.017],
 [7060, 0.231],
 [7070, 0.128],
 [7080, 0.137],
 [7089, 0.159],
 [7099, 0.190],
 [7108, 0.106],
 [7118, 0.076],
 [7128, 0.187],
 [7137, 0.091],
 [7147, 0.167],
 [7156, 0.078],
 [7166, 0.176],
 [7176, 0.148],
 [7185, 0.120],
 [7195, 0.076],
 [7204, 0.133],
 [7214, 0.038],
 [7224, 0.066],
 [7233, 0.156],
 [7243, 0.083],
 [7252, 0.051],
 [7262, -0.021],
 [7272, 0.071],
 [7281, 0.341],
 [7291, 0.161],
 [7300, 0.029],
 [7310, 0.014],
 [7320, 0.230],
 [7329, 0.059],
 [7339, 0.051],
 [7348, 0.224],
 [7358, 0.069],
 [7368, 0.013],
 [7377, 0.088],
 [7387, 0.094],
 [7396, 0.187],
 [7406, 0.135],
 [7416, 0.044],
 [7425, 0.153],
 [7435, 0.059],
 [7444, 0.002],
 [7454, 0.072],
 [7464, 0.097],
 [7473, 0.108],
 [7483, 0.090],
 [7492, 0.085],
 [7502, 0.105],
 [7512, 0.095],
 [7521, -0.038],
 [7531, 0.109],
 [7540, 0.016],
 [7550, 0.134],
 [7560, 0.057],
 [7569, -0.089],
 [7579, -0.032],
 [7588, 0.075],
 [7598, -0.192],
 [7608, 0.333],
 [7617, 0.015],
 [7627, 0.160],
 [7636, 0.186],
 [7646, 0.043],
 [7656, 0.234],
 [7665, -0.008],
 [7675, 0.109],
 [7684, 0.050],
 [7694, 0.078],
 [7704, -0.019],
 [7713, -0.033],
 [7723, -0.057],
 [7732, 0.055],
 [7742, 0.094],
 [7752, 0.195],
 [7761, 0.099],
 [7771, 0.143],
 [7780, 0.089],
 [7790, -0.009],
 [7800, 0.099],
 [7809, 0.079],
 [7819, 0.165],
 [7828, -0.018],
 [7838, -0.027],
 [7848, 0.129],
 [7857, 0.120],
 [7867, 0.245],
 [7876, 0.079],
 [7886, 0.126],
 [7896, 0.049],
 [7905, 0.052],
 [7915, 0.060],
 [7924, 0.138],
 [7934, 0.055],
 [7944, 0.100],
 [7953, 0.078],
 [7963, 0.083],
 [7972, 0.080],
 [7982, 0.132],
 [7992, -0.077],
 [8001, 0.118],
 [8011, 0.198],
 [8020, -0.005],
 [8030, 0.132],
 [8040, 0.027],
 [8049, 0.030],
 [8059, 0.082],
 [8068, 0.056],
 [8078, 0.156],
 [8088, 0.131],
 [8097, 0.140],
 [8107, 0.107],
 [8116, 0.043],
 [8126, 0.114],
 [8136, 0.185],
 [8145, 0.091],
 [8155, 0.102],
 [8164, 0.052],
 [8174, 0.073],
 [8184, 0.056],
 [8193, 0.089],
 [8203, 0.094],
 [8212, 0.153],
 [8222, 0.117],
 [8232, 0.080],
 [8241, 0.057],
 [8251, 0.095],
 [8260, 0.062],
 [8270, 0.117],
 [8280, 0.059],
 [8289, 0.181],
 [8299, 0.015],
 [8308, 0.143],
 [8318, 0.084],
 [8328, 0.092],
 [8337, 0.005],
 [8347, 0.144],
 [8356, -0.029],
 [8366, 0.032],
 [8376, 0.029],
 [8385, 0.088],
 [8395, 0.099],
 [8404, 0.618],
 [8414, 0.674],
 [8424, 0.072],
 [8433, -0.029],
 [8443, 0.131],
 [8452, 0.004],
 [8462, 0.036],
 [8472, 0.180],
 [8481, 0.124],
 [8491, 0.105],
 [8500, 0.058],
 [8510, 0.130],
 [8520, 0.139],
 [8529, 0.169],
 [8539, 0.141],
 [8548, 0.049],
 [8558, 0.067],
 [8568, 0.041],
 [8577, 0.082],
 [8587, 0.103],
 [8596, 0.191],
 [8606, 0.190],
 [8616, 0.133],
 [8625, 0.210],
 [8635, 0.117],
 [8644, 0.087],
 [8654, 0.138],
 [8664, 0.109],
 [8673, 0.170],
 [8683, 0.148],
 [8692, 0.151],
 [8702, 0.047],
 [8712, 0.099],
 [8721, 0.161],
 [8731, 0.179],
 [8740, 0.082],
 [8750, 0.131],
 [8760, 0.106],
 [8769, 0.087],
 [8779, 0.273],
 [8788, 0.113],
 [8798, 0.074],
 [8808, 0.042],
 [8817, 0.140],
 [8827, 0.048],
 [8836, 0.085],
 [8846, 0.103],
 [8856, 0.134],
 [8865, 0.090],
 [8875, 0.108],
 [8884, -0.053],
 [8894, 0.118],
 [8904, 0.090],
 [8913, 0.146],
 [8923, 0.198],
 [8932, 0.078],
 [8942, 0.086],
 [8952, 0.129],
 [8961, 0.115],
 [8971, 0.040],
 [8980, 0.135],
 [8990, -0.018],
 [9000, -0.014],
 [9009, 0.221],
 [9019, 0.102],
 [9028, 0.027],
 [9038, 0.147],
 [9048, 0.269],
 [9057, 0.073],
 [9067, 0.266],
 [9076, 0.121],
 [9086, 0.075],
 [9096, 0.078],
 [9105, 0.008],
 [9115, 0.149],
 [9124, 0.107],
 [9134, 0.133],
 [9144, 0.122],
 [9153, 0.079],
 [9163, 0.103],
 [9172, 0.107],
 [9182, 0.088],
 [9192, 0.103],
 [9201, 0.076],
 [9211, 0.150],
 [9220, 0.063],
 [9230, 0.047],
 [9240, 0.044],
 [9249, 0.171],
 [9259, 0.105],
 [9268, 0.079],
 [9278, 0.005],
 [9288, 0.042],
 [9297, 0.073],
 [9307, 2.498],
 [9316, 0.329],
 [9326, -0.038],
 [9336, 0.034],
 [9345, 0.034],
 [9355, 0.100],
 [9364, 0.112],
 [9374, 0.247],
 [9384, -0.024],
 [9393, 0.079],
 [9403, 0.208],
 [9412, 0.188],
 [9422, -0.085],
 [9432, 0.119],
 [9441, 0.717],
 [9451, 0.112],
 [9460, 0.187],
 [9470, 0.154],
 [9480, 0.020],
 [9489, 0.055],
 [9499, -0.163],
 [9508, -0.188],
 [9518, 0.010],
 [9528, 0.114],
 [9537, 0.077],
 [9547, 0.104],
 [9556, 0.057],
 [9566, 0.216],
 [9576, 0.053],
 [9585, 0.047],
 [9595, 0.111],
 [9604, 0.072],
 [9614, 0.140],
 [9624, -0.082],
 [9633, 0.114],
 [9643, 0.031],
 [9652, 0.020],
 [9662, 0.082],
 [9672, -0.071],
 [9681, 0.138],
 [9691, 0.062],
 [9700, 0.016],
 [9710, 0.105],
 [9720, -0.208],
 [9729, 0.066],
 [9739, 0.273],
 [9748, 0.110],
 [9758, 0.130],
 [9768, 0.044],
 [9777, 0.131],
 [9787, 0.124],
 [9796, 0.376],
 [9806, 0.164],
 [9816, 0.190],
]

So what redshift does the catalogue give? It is 1.255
